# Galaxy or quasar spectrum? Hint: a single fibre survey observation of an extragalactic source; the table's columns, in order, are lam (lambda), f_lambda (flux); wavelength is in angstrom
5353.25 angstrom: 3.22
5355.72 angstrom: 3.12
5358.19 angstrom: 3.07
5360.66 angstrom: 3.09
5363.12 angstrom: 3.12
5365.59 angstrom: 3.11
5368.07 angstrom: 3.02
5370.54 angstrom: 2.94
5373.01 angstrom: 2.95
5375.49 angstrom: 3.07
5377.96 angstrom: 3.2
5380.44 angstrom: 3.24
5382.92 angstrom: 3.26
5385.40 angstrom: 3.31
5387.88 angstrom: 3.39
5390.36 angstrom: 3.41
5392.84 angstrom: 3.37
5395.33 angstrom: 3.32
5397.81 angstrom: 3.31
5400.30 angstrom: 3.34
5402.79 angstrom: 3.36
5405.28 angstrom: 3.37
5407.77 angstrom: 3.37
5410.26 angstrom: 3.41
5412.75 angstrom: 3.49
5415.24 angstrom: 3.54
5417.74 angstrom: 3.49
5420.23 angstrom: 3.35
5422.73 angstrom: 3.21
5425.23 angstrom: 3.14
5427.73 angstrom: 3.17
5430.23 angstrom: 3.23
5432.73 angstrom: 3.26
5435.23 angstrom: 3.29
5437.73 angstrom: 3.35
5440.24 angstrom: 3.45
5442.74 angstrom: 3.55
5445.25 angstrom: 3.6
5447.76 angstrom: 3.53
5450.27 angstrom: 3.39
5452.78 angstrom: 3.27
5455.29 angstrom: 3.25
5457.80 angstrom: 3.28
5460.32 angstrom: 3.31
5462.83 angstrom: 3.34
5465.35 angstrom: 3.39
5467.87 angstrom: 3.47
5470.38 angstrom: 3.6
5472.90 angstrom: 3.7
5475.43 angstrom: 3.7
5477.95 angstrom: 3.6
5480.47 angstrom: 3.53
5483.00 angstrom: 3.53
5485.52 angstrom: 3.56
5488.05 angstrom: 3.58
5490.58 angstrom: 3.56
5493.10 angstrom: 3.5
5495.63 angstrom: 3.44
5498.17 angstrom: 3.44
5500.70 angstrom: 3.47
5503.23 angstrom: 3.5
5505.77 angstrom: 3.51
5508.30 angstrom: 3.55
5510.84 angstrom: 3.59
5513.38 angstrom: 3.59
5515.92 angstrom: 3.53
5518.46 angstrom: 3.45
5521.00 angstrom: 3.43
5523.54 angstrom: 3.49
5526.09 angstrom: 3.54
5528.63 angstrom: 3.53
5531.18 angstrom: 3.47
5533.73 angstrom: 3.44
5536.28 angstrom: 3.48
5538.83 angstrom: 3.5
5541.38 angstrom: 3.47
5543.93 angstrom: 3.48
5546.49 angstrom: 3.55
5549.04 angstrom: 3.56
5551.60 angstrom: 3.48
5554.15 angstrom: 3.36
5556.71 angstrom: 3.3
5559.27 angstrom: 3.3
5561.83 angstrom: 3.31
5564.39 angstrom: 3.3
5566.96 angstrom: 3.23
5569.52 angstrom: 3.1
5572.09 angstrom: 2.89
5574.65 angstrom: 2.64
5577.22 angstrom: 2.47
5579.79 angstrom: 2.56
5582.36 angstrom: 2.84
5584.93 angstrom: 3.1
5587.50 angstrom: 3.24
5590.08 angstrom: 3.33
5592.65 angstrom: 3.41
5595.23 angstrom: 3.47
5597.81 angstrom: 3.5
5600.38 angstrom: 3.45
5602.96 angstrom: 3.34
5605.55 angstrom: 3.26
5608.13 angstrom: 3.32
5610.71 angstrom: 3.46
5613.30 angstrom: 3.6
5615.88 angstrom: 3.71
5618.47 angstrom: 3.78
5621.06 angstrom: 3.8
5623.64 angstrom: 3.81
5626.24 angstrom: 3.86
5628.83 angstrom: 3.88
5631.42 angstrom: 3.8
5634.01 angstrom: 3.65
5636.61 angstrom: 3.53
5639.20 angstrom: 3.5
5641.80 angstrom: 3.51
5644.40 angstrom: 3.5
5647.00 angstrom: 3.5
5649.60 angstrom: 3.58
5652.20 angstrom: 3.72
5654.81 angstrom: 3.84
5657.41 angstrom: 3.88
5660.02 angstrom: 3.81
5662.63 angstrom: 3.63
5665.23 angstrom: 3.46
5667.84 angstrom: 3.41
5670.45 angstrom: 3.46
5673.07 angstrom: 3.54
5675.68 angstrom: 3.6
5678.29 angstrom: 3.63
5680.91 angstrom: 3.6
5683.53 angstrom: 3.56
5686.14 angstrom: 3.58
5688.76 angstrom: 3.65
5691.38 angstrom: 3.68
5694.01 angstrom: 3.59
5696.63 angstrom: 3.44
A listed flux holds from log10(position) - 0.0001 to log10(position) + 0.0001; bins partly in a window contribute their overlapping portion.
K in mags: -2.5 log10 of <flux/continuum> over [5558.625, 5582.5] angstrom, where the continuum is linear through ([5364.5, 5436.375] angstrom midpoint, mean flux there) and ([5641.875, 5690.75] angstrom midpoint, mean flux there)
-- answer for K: 0.18 mag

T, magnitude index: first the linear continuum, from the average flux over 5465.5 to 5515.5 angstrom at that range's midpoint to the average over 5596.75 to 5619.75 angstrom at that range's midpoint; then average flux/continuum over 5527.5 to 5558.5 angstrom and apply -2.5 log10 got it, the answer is 0.02 mag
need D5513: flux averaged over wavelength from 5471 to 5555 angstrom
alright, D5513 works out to 3.52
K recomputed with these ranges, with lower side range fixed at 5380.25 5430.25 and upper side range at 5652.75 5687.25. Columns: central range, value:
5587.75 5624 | 0.02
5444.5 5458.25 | 0.00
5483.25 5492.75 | -0.04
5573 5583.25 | 0.32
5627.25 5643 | -0.02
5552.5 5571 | 0.07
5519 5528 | -0.01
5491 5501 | -0.01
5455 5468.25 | 0.02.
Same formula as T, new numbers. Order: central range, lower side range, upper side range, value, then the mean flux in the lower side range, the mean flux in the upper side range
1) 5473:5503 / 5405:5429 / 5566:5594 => -0.11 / 3.35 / 2.98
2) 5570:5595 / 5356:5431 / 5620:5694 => 0.19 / 3.25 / 3.64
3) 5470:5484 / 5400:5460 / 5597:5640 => -0.06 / 3.36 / 3.61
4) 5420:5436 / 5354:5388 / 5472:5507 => 0.03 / 3.13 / 3.54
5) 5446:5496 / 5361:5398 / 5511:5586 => -0.07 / 3.2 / 3.29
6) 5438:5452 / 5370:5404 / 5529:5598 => -0.07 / 3.25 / 3.25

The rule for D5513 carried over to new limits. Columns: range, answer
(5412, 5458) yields 3.36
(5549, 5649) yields 3.38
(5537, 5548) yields 3.5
